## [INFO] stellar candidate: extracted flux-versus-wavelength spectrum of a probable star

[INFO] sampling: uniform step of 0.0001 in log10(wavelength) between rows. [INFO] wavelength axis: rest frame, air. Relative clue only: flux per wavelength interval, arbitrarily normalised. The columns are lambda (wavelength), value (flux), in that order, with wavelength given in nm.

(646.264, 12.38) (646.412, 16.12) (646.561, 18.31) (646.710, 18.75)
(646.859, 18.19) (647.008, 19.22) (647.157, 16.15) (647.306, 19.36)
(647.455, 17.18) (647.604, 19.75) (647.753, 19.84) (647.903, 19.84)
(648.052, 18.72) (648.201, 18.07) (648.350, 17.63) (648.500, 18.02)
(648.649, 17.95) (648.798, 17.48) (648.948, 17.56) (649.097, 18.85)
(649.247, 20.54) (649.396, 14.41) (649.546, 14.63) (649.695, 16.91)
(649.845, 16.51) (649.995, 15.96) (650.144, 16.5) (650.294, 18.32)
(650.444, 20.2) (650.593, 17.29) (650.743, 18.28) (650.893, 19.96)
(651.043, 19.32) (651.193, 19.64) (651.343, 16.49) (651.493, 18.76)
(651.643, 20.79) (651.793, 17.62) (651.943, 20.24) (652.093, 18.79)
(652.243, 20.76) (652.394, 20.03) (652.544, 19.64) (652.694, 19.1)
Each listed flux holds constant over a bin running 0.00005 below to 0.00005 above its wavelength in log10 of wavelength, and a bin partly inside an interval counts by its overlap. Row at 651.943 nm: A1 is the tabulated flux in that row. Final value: 20.24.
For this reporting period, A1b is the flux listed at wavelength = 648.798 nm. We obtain 17.48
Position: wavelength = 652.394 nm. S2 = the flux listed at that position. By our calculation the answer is 20.03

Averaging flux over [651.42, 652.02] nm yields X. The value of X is 19.4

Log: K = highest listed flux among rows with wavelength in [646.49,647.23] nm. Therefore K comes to 19.22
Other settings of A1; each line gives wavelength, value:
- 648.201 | 18.07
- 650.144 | 16.5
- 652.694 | 19.1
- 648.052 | 18.72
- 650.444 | 20.2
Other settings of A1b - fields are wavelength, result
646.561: 18.31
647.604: 19.75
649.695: 16.91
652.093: 18.79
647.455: 17.18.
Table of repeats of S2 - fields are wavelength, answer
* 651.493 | 18.76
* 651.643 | 20.79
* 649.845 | 16.51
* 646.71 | 18.75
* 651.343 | 16.49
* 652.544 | 19.64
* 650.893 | 19.96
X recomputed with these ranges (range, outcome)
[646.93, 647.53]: 18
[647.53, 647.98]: 19.8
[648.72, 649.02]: 17.5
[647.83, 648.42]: 18.6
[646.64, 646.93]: 18.5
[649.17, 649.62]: 16.5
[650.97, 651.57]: 18.6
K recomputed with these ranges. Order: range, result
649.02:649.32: 20.54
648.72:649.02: 17.56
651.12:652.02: 20.79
